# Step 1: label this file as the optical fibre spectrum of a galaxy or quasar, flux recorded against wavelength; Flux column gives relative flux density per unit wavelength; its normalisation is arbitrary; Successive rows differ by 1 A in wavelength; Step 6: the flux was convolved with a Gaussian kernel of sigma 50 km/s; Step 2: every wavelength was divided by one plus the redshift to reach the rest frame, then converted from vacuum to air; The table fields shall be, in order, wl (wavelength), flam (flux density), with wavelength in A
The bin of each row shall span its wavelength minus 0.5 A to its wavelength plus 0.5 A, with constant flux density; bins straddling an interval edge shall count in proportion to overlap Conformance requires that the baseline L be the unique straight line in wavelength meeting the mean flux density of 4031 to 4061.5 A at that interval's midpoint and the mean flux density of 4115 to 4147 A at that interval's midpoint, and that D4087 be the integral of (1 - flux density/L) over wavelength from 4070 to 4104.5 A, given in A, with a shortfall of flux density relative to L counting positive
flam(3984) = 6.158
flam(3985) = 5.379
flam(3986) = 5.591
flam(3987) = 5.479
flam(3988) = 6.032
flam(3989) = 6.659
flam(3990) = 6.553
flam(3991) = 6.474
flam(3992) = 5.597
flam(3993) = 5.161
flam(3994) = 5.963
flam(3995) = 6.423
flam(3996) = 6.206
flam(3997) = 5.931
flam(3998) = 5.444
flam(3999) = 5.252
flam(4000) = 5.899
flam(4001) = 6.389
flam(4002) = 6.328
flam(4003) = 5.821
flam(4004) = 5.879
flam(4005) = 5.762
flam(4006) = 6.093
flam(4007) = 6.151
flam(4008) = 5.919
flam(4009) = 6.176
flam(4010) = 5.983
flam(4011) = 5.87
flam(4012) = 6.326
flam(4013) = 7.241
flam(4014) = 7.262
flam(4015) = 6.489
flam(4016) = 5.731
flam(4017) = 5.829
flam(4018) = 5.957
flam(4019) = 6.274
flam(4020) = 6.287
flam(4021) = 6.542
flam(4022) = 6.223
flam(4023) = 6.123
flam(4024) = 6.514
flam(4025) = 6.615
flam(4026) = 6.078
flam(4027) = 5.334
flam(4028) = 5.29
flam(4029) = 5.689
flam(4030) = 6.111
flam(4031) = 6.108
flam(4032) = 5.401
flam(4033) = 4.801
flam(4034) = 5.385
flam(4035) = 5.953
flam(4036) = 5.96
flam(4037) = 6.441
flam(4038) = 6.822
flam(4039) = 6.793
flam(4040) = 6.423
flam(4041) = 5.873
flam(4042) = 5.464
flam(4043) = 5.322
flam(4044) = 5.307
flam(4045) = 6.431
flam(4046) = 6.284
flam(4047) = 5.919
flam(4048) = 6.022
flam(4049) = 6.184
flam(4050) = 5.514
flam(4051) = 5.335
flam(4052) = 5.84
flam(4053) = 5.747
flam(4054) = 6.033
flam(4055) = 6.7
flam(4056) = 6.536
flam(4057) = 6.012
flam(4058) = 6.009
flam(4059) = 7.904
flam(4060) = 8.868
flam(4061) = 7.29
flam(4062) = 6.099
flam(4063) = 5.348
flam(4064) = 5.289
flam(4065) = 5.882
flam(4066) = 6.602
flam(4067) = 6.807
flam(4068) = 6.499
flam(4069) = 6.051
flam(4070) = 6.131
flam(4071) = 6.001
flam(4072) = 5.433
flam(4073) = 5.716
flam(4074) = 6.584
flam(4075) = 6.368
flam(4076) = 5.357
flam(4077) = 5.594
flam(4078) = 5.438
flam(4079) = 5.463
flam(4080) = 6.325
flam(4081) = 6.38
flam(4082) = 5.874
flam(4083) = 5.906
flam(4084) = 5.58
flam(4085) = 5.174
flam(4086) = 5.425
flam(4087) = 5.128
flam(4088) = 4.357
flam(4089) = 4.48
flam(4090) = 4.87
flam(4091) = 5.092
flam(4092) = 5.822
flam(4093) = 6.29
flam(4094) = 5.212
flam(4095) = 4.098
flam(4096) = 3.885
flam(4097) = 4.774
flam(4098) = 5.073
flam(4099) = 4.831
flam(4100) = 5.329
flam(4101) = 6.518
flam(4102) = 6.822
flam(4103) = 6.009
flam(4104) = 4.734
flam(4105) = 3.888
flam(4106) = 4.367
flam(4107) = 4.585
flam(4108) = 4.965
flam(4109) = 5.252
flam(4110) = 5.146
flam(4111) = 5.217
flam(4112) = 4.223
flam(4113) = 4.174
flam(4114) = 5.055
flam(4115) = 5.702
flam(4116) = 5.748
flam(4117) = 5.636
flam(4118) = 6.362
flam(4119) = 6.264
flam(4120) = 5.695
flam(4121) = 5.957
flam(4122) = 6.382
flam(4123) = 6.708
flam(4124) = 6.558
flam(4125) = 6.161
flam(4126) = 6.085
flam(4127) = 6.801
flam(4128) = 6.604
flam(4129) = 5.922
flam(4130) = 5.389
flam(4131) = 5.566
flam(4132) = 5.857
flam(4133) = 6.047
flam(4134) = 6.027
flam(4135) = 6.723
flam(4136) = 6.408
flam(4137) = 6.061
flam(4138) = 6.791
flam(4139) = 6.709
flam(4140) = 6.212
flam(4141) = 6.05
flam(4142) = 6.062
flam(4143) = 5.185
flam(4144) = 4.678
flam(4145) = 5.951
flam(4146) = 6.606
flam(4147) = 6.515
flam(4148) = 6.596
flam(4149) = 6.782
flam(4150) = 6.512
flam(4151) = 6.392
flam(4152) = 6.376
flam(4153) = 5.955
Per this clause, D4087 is 3.7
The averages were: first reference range 6.15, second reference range 6.1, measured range 5.48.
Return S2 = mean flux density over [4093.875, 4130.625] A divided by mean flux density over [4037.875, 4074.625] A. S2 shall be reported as 0.88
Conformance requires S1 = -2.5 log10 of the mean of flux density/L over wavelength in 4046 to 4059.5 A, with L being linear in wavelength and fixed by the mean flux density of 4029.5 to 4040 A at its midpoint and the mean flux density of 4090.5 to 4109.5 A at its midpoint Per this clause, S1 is -0.07 mag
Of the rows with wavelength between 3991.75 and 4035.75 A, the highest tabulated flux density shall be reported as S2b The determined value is 7.262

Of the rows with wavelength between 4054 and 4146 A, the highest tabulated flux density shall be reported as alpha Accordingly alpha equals 8.868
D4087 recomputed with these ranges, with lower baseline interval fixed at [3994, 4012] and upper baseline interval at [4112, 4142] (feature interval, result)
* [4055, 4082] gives -1.02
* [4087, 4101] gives 2.37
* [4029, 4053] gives 0.41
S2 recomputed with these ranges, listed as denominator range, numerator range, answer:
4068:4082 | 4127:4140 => 1.05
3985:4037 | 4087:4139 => 0.92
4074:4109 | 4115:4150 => 1.16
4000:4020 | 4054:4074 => 1.03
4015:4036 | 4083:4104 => 0.88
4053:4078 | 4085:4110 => 0.81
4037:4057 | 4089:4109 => 0.84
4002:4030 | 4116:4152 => 1.01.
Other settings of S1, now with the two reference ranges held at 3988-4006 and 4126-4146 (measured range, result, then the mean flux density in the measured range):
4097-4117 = 0.18 mag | 5.14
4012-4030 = -0.04 mag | 6.21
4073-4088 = 0.06 mag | 5.71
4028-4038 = 0.04 mag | 5.79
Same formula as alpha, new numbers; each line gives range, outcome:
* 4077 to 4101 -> 6.518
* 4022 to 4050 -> 6.822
